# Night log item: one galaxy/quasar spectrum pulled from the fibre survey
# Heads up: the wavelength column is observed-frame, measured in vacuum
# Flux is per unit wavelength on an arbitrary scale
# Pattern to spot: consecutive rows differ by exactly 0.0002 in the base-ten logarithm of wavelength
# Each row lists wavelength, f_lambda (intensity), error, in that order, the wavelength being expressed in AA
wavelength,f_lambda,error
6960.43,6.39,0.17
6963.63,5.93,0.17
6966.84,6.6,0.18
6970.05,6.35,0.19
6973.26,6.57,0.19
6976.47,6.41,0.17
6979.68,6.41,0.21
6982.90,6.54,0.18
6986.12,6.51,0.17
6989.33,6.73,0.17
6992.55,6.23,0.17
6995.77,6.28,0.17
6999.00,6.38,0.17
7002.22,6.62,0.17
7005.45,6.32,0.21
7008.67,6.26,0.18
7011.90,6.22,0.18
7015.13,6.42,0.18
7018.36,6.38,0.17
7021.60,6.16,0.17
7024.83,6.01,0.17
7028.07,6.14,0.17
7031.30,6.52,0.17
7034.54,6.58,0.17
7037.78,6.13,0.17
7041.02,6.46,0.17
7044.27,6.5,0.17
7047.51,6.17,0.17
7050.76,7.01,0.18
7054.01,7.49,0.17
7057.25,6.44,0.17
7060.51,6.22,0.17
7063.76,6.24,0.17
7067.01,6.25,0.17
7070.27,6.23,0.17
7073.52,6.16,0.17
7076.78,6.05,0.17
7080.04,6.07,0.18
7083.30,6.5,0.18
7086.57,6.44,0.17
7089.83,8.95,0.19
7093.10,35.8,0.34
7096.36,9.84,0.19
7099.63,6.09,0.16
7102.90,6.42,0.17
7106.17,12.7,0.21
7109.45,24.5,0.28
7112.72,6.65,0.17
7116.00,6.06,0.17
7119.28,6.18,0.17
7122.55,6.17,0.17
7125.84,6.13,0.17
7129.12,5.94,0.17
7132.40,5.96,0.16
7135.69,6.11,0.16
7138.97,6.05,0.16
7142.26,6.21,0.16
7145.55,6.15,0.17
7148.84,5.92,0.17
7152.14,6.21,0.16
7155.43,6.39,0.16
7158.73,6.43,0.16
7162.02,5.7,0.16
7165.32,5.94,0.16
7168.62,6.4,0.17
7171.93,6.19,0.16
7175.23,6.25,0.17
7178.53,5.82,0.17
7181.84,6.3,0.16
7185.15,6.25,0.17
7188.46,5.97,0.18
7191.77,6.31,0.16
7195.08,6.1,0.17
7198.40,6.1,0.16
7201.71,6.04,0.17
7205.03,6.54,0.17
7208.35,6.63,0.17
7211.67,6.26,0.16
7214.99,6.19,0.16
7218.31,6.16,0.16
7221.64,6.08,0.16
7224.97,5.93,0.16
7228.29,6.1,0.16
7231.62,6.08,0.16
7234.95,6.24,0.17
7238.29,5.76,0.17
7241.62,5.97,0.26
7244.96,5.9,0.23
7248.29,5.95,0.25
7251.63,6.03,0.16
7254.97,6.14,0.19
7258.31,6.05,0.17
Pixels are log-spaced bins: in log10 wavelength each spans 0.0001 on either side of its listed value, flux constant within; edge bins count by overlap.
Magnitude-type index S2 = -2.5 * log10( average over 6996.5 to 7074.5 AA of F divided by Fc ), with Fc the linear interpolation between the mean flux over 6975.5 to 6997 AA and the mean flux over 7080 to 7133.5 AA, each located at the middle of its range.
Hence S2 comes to 0.22 mag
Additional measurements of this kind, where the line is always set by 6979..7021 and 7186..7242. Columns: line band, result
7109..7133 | -0.23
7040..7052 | -0.03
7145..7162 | 0.01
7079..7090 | -0.08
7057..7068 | 0.01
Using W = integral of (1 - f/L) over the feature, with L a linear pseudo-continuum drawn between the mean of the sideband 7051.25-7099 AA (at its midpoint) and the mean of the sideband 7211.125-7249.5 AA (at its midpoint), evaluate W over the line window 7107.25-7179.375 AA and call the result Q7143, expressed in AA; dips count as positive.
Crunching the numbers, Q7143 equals 5.9 AA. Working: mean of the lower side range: 8.81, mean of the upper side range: 6.05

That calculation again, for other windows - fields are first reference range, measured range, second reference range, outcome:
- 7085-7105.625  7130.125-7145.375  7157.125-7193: 4.9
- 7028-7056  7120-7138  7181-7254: 0.8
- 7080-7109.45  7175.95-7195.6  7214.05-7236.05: 4.3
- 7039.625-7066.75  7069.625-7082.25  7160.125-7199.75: 0.7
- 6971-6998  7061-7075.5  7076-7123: 4.9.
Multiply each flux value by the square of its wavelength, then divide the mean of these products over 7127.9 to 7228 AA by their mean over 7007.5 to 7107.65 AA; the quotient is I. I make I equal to 0.8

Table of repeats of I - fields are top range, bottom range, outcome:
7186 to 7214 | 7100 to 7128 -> 0.70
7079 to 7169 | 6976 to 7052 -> 1.35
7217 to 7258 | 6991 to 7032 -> 1.02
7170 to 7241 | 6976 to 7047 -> 1.02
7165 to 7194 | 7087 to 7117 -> 0.49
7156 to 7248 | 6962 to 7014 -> 1.02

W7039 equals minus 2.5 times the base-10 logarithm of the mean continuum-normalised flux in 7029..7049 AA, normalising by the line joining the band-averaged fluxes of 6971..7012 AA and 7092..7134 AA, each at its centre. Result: 0.24 mag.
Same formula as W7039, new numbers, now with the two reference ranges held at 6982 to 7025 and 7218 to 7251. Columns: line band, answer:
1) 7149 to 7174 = -0.007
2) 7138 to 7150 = 0.011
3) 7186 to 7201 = -0.009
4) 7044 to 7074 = -0.034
